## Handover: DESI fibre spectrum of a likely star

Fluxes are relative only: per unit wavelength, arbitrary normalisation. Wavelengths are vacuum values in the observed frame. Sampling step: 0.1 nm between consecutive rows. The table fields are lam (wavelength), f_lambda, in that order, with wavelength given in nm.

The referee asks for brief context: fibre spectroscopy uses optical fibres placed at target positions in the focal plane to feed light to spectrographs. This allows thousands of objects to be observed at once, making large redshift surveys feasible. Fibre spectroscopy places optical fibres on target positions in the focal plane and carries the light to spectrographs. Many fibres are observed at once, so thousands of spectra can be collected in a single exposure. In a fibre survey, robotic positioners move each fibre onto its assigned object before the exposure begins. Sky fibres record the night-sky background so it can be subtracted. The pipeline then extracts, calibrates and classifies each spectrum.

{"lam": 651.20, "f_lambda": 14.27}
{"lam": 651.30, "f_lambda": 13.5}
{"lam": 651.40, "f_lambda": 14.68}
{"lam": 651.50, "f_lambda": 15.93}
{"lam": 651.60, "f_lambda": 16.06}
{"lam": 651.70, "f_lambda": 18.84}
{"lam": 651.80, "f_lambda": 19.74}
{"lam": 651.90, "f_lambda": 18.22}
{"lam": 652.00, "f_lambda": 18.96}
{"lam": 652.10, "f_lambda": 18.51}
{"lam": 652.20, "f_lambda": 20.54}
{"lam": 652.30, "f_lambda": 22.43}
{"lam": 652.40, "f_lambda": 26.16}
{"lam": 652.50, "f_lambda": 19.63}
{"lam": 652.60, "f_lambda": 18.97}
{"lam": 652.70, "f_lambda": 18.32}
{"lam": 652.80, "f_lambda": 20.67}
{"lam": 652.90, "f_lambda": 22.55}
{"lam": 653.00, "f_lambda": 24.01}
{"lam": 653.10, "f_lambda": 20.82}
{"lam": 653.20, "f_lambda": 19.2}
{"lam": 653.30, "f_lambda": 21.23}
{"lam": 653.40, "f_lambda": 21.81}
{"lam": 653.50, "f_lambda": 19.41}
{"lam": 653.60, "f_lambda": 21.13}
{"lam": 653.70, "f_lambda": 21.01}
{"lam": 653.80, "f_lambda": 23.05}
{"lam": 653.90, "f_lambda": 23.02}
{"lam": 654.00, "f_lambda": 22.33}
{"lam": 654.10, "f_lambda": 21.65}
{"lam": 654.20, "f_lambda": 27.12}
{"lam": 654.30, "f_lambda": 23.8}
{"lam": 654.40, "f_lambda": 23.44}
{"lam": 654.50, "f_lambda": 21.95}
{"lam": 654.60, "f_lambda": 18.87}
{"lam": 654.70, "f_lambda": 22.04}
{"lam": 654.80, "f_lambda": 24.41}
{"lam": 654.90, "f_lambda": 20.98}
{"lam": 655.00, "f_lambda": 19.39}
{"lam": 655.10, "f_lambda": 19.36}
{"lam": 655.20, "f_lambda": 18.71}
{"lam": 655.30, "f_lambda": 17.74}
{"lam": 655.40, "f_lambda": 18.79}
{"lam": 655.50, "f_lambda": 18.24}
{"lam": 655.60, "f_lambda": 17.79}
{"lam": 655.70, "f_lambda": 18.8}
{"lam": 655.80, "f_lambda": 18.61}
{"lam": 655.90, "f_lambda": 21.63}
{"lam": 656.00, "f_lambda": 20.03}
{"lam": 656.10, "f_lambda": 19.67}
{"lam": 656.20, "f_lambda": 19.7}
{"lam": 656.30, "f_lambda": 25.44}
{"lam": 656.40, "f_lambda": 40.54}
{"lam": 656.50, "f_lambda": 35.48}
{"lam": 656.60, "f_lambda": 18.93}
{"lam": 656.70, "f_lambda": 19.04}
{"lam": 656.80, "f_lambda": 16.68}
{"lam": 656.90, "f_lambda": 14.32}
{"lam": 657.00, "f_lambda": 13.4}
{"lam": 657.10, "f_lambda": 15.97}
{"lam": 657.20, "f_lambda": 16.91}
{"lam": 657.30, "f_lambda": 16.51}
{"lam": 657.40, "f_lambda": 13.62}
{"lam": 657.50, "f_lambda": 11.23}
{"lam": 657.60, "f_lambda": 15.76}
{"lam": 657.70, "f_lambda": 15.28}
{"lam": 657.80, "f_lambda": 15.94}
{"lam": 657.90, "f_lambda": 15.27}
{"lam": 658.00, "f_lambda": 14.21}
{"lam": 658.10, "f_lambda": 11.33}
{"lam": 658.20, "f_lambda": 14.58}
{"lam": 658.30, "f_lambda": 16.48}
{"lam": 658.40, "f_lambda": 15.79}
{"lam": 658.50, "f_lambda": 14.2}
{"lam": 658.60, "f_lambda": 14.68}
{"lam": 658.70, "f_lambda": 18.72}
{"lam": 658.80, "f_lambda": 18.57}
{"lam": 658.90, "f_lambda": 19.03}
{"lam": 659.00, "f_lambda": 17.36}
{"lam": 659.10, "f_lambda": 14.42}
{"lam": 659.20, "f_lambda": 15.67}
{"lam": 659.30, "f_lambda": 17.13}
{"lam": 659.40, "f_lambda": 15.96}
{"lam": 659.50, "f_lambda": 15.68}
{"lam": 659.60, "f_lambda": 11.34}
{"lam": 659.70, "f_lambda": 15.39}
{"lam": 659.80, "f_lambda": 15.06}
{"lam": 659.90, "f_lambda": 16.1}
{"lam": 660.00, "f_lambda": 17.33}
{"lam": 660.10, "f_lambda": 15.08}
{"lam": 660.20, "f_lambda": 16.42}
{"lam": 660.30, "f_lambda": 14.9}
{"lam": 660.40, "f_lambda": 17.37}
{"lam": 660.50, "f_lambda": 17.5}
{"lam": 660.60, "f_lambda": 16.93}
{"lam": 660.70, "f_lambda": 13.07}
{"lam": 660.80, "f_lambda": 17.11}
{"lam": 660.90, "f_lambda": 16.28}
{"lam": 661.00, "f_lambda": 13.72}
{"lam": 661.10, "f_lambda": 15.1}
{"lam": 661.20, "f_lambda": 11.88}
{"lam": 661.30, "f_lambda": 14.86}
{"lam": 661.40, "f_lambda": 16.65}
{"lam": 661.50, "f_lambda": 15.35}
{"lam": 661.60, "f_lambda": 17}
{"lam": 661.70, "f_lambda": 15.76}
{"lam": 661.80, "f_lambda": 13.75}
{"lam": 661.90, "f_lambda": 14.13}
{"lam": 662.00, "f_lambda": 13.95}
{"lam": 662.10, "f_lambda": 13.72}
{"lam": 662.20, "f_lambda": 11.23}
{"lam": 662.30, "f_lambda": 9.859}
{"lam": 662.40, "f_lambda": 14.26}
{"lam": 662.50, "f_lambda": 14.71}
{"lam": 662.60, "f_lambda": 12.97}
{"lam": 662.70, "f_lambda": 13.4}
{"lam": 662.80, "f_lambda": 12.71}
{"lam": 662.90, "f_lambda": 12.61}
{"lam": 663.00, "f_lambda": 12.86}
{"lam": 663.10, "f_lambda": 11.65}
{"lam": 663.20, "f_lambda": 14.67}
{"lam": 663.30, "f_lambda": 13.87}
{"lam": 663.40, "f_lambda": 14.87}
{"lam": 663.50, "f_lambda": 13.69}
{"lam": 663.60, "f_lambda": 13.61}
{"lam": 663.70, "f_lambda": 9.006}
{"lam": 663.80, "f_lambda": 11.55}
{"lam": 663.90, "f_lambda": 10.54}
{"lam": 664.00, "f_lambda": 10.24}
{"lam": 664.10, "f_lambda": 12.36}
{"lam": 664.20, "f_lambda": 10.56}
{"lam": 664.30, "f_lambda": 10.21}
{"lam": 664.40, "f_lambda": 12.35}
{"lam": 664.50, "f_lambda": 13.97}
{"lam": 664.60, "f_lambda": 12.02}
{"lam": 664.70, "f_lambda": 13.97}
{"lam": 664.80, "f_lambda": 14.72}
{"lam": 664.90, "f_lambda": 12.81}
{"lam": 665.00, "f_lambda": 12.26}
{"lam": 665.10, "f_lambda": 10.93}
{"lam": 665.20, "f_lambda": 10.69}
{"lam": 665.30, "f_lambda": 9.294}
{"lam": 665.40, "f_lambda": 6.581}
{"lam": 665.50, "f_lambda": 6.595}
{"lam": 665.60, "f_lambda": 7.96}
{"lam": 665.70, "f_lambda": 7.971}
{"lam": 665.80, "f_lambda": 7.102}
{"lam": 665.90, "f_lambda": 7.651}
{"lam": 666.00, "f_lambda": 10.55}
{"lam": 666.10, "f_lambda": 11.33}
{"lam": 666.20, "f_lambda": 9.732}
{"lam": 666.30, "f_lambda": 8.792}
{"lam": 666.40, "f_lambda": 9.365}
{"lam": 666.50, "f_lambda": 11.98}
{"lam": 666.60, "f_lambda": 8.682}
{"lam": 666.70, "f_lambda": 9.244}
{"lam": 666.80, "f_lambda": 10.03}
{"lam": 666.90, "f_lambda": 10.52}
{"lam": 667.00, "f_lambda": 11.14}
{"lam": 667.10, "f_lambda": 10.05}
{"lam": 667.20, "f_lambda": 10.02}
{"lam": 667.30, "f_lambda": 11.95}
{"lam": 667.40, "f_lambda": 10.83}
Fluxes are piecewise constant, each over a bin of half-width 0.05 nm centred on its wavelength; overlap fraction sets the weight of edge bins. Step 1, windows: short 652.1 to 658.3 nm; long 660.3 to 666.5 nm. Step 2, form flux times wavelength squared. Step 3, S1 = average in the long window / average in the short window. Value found 0.6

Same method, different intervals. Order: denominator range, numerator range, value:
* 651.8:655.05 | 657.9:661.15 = 0.75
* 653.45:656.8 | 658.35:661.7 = 0.74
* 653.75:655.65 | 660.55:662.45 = 0.70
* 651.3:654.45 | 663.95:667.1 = 0.52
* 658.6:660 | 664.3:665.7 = 0.69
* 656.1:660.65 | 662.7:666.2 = 0.67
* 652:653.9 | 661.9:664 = 0.62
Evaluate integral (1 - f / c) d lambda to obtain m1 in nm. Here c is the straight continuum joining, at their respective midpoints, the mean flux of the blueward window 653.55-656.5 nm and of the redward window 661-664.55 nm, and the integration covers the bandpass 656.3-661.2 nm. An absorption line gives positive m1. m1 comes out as 0.29 nm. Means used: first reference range 21.9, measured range 16.7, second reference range 13.1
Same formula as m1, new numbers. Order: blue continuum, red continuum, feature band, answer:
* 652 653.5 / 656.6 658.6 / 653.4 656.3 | -0.39 nm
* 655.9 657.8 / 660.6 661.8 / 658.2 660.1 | 0.13 nm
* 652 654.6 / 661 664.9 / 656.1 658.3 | 0.03 nm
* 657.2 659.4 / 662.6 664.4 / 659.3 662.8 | -0.25 nm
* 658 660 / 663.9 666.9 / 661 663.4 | -0.15 nm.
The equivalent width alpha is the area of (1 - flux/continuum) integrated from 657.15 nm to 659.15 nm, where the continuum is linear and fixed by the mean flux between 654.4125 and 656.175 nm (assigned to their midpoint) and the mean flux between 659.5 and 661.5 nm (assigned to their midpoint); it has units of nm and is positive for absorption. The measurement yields 0.22 nm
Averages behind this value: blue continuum 19.9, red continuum 15.4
